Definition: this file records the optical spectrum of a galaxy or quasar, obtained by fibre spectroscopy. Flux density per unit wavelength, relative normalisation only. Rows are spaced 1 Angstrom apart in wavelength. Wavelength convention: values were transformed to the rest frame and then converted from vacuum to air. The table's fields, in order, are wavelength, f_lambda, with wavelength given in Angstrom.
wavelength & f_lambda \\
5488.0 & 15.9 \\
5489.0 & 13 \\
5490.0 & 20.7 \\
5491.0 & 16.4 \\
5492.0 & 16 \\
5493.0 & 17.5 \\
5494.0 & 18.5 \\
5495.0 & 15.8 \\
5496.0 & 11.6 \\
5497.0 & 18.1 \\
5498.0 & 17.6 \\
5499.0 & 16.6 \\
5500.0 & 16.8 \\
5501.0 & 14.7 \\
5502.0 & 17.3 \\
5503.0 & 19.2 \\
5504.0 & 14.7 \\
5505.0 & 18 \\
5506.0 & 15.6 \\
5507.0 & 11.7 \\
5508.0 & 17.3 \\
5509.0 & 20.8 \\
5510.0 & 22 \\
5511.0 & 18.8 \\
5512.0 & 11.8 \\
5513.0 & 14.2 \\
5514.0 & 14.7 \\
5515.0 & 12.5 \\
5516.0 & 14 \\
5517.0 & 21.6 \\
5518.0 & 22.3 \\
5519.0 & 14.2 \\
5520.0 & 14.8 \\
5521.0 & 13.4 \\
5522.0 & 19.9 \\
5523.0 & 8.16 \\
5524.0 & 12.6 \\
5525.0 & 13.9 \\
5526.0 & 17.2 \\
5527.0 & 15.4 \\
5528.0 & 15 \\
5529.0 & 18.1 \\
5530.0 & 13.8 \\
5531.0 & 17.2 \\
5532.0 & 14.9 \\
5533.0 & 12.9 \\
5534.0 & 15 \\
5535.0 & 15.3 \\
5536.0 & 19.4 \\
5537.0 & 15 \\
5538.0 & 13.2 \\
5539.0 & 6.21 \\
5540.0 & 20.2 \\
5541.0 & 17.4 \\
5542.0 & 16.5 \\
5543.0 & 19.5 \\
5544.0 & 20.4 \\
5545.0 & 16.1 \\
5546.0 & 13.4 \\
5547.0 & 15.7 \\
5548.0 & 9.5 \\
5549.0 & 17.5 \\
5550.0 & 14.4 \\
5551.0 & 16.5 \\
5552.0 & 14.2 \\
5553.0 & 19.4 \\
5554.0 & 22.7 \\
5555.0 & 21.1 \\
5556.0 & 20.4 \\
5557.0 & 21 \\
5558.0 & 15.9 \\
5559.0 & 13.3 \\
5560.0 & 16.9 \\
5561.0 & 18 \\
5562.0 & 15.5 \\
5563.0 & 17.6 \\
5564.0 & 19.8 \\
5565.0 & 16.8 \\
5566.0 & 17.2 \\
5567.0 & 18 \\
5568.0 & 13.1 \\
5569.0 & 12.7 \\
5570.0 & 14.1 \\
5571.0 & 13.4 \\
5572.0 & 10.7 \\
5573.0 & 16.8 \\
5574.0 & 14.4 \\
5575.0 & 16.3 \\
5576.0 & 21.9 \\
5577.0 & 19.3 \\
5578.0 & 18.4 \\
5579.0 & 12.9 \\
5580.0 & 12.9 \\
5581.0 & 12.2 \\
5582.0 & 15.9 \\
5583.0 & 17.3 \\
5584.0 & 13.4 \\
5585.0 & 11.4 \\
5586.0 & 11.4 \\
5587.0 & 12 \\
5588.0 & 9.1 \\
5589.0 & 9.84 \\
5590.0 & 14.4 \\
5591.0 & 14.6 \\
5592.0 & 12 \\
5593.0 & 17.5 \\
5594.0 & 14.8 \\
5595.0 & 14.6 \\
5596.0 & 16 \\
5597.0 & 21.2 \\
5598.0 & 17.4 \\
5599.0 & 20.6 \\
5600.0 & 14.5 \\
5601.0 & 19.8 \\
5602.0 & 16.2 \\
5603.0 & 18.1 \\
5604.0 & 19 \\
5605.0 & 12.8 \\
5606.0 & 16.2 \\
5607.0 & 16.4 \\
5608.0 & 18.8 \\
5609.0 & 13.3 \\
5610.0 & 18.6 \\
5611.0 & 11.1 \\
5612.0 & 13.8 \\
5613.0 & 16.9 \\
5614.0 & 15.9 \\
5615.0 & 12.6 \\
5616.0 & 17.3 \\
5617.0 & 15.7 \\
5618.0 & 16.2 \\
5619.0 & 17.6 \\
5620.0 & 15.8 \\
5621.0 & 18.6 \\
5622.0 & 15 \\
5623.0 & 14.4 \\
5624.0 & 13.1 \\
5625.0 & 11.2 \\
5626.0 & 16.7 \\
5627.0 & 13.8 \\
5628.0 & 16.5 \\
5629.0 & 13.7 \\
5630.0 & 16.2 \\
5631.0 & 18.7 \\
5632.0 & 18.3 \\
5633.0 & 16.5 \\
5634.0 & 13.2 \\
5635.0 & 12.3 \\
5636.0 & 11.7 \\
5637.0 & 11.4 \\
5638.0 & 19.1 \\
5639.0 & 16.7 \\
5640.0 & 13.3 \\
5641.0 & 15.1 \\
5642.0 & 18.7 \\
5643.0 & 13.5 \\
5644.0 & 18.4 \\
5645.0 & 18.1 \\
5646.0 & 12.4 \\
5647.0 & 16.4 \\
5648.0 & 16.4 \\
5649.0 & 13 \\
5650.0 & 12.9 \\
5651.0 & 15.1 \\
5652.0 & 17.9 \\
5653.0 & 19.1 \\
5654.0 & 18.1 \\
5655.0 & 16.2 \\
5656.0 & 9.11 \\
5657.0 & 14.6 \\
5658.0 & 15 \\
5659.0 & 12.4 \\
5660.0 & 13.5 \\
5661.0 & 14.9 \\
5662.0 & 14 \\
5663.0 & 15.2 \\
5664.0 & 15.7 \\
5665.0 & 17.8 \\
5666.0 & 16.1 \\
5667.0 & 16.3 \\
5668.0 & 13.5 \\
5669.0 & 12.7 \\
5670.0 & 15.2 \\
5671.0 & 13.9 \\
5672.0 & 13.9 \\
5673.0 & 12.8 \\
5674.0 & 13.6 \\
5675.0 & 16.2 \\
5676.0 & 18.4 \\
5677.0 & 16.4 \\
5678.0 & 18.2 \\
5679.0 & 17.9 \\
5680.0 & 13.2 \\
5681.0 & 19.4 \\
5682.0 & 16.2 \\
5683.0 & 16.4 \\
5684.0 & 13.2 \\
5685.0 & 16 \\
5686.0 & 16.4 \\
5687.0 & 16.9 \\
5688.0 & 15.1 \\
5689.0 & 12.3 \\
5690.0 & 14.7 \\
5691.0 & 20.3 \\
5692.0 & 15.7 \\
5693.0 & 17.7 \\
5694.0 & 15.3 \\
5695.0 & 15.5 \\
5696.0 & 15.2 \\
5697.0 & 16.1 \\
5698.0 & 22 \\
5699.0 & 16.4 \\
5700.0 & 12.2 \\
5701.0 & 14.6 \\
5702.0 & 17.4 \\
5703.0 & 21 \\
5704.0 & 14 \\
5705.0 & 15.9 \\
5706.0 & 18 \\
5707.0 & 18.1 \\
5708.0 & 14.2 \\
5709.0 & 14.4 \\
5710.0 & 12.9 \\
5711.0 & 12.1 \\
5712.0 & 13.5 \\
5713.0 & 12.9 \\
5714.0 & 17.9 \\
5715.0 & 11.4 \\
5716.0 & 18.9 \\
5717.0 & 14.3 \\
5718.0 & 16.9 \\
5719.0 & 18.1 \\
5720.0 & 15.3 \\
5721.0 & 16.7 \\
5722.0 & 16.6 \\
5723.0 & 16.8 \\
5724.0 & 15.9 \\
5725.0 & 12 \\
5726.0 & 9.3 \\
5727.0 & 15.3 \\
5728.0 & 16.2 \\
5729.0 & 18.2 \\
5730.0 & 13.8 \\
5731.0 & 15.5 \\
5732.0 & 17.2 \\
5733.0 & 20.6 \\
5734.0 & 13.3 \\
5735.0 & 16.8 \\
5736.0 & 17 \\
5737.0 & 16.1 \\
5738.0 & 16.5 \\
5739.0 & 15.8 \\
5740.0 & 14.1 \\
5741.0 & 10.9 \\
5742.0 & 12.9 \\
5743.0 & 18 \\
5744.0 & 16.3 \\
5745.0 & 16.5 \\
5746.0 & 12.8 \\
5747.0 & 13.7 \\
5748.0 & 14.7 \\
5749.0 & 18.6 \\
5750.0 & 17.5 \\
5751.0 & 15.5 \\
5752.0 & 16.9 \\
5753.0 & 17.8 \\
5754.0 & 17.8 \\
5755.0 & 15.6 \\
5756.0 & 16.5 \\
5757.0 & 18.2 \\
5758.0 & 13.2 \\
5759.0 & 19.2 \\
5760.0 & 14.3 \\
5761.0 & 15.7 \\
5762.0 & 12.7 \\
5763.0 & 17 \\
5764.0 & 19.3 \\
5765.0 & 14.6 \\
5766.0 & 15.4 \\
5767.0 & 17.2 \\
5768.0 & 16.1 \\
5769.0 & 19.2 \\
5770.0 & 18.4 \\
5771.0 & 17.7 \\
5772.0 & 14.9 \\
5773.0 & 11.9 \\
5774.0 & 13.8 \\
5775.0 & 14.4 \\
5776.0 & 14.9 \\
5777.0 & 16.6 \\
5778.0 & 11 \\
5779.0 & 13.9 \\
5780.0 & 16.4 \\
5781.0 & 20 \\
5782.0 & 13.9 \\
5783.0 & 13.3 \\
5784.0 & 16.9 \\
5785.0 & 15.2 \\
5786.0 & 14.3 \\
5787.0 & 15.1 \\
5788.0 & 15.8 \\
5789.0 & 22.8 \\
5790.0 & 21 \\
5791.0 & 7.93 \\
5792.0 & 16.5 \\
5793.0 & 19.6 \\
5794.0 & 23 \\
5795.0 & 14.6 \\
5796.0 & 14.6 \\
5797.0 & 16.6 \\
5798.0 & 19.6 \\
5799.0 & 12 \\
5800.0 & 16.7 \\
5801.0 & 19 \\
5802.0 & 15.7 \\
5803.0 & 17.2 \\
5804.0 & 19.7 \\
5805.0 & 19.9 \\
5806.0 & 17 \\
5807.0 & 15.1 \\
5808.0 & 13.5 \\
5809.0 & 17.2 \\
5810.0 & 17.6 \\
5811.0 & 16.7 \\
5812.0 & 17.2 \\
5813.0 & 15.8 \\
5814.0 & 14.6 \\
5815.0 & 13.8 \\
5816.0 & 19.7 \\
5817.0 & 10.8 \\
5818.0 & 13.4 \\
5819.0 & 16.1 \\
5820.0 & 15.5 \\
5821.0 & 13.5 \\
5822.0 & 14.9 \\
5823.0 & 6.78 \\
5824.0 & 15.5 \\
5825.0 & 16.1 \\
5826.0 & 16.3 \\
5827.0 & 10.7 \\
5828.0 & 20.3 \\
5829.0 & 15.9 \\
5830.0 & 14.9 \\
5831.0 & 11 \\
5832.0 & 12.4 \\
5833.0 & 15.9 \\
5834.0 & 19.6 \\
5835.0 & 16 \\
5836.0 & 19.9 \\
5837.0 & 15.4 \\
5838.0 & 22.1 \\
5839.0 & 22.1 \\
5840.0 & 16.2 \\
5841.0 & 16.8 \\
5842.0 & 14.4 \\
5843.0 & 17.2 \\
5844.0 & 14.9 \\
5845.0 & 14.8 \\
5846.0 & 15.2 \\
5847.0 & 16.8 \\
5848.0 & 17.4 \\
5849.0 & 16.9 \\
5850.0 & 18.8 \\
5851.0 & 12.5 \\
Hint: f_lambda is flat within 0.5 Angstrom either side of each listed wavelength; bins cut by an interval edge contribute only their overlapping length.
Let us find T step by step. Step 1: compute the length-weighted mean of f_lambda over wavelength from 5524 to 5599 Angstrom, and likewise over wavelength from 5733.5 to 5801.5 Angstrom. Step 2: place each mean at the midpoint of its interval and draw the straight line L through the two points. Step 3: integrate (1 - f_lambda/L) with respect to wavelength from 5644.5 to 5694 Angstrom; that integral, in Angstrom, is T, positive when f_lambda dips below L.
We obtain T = 1.2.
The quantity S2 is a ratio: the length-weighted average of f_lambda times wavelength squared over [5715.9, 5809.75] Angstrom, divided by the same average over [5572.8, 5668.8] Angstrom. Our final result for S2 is 1.10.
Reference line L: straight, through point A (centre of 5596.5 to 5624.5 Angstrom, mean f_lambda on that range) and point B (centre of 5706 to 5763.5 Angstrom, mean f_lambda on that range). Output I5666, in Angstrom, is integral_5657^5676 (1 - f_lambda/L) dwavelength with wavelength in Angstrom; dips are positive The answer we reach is 1.53 Angstrom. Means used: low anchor 16.3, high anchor 15.6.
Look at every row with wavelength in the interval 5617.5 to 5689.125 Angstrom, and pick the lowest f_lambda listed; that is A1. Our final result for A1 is 9.11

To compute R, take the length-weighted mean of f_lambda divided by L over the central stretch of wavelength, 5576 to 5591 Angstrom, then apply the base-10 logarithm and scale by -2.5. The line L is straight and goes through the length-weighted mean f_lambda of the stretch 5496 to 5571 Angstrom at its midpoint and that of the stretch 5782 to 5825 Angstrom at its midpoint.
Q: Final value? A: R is 0.16 mag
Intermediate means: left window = 16.2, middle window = 13.9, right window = 16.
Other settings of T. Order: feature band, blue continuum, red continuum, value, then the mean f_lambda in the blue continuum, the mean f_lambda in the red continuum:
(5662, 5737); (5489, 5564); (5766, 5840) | 1.96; 16.3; 16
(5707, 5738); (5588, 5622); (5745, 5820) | 1.24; 15.9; 16.1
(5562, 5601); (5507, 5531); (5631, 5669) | 0.80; 15.9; 15.2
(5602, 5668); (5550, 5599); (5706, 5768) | 1.37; 15.8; 15.7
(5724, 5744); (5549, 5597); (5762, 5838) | 0.71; 15.7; 15.9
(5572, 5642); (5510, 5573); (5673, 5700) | 3.00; 15.9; 16.2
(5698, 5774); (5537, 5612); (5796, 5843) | 0.83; 15.8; 16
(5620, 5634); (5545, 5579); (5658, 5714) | 0.41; 16.5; 15.5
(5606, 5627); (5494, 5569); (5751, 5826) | 0.93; 16.2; 16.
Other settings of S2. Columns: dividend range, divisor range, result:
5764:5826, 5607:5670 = 1.10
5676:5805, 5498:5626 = 1.08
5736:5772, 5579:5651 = 1.11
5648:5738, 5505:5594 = 1.05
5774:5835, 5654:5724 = 1.05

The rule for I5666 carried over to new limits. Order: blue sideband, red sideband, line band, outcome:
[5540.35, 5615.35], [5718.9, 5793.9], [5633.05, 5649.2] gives 0.8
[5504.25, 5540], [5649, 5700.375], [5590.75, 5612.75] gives -1.1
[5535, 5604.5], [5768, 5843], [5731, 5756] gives 0.1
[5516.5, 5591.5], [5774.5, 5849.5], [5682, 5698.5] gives -0.3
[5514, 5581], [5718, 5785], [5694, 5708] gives -0.6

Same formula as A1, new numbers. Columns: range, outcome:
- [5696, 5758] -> 9.3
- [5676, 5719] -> 11.4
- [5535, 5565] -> 6.21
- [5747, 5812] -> 7.93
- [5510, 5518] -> 11.8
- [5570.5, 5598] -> 9.1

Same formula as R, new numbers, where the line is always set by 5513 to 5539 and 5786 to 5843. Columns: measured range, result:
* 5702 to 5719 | 0.02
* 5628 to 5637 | 0.04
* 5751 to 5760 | -0.05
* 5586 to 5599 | 0.06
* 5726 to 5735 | 0.00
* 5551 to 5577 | -0.11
